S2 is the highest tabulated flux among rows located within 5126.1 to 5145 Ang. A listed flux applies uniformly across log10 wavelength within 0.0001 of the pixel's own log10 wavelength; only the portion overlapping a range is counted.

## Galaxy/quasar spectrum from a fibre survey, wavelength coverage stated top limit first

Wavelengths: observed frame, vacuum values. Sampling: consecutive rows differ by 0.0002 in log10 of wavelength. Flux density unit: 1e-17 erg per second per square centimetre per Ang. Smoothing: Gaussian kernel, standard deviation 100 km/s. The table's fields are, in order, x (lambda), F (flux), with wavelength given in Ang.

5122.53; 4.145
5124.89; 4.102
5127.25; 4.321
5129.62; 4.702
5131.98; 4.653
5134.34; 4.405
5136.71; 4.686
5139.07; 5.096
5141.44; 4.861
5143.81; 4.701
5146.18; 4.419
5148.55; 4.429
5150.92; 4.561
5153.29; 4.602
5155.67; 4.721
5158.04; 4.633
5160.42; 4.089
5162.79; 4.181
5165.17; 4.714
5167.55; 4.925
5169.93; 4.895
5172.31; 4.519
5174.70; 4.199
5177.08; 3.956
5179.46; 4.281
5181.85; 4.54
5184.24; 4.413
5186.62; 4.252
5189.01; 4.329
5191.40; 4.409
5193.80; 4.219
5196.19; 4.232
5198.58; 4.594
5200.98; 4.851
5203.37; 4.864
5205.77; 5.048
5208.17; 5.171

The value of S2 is 5.096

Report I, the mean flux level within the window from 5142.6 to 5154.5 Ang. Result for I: 4.54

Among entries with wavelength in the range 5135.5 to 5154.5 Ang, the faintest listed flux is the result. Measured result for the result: 4.419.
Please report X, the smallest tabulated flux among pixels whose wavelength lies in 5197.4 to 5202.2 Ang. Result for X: 4.594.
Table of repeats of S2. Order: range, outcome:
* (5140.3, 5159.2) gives 4.861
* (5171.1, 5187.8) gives 4.54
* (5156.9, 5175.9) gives 4.925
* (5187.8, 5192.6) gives 4.409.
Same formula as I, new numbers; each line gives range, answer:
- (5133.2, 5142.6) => 4.76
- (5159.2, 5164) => 4.14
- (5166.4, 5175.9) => 4.63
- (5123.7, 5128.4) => 4.21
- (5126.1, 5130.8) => 4.51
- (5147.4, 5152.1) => 4.5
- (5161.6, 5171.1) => 4.68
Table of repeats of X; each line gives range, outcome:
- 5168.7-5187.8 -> 3.956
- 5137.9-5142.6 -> 4.861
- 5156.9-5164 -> 4.089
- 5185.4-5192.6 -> 4.252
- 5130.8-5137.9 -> 4.405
